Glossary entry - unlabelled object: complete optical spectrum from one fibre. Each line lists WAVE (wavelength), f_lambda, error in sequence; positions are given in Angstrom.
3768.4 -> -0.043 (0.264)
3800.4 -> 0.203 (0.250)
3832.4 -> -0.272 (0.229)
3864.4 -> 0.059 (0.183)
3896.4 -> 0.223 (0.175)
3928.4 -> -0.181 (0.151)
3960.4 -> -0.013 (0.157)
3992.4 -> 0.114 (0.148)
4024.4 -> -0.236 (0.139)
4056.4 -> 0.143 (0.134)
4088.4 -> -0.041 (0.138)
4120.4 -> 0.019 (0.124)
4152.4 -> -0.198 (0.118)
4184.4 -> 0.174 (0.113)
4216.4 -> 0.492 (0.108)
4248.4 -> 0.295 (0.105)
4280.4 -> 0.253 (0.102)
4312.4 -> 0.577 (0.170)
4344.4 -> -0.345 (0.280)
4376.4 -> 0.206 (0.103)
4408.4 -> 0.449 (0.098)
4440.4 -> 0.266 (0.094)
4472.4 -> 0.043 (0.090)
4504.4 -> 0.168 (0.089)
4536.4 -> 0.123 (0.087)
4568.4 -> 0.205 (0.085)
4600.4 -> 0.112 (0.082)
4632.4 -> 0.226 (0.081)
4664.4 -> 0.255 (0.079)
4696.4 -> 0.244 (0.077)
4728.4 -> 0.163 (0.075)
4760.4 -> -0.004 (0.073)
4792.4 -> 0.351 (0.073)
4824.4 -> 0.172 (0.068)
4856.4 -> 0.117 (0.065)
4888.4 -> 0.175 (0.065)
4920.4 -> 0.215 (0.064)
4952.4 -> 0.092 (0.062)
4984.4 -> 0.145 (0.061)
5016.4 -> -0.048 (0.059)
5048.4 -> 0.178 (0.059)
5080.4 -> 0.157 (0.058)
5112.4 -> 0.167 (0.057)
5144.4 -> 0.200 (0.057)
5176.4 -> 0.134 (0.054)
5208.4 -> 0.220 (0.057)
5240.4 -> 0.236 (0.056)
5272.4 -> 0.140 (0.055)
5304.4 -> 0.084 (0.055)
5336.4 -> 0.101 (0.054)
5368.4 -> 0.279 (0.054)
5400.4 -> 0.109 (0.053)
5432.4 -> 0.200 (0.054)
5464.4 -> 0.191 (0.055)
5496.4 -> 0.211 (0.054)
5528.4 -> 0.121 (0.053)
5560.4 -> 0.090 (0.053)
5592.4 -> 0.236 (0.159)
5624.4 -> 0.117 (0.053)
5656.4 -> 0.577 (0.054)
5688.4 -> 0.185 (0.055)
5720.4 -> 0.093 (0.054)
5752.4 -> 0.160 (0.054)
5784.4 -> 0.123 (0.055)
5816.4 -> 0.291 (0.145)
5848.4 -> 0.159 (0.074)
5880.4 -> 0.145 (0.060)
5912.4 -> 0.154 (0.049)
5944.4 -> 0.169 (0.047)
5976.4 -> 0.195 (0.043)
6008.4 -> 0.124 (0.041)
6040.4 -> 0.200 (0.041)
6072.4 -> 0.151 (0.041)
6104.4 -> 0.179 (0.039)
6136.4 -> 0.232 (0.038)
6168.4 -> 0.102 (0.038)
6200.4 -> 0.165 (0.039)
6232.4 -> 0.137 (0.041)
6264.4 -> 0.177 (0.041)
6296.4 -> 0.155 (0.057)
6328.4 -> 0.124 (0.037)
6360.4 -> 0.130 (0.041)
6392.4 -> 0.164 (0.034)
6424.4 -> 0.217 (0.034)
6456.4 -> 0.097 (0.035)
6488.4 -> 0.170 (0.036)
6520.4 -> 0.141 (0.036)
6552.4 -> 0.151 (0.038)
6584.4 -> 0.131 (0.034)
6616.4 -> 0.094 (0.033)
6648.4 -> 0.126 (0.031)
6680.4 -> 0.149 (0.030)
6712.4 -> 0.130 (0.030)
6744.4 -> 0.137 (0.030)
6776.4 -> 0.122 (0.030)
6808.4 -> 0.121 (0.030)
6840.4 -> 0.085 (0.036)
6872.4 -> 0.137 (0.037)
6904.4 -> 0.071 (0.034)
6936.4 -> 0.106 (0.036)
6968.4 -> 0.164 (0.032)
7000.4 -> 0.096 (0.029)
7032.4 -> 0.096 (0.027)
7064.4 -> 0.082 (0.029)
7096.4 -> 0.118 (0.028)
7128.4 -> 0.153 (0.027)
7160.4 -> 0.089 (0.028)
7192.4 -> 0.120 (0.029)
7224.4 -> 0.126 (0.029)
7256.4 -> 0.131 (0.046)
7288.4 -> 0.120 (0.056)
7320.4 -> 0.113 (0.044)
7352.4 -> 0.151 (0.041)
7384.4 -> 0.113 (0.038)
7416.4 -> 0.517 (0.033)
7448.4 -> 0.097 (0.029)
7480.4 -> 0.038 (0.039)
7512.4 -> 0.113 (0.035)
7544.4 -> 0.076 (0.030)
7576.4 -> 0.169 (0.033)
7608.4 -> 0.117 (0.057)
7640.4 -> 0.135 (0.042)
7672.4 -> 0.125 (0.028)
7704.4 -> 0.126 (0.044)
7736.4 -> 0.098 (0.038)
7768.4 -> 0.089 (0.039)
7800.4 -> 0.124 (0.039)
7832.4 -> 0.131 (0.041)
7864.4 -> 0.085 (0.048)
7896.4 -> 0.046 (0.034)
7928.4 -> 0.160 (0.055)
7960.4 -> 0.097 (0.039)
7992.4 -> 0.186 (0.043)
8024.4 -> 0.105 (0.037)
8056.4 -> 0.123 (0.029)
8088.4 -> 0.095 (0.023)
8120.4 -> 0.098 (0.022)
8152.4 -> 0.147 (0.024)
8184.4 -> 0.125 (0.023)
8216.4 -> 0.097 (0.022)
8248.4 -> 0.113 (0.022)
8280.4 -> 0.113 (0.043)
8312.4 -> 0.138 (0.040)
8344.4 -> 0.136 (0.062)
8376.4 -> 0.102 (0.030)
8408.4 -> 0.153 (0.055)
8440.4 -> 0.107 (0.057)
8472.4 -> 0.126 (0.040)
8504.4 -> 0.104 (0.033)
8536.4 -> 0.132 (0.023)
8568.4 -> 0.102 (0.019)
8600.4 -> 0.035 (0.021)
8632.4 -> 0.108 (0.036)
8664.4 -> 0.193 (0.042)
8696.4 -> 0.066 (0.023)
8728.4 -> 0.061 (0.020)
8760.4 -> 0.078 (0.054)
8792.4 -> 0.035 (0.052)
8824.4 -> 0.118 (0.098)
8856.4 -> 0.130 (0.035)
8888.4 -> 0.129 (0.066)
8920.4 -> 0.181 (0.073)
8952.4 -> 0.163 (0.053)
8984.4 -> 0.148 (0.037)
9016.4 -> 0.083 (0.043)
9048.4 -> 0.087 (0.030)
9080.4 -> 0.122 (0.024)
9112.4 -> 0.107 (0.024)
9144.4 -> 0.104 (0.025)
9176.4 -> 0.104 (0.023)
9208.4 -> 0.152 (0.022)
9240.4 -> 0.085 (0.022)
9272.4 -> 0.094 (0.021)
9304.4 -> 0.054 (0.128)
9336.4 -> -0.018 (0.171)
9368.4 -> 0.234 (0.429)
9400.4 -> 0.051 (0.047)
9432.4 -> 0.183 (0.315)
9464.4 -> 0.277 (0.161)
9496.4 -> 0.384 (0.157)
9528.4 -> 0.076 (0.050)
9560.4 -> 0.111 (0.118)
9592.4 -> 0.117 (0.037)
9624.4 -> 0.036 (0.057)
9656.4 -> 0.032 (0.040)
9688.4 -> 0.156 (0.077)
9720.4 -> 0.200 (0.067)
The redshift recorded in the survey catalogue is 0.13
